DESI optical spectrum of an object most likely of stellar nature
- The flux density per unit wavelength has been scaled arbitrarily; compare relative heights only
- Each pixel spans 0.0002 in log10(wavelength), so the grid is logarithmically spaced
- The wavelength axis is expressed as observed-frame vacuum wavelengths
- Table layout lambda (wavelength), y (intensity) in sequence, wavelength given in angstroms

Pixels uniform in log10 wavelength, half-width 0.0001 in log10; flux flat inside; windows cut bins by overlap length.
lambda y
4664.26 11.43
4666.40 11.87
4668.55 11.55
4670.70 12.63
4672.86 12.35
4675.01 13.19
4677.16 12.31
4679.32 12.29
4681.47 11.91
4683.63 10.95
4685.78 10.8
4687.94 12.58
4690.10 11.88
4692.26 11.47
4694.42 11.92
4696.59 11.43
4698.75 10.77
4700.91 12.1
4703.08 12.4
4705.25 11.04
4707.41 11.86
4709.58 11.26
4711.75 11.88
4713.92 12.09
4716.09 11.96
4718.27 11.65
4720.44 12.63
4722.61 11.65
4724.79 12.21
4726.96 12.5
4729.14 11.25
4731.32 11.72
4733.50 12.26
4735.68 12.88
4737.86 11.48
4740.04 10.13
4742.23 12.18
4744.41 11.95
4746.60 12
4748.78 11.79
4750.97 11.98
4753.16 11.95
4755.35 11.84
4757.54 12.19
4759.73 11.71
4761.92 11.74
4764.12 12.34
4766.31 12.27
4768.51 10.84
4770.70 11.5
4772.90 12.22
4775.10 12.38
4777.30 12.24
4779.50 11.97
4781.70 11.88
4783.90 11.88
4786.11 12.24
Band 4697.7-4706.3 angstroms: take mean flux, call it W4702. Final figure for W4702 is 11.6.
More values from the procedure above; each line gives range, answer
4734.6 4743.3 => 11.7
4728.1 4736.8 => 12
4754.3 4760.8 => 11.9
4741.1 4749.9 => 12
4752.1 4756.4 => 11.9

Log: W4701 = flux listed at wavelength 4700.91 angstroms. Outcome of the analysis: 12.1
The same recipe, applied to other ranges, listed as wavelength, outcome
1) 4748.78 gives 11.79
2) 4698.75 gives 10.77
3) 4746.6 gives 12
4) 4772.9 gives 12.22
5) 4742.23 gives 12.18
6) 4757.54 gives 12.19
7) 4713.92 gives 12.09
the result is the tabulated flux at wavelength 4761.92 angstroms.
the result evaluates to 11.74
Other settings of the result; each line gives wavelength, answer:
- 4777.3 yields 12.24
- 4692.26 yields 11.47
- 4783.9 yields 11.88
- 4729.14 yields 11.25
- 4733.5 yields 12.26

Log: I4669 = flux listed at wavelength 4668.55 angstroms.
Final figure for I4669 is 11.55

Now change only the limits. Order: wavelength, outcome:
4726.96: 12.5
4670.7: 12.63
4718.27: 11.65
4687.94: 12.58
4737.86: 11.48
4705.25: 11.04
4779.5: 11.97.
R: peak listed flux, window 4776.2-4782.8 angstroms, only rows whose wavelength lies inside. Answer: 12.24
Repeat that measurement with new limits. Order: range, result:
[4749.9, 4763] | 12.19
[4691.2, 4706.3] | 12.4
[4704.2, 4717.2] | 12.09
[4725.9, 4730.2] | 12.5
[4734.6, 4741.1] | 12.88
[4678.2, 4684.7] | 12.29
